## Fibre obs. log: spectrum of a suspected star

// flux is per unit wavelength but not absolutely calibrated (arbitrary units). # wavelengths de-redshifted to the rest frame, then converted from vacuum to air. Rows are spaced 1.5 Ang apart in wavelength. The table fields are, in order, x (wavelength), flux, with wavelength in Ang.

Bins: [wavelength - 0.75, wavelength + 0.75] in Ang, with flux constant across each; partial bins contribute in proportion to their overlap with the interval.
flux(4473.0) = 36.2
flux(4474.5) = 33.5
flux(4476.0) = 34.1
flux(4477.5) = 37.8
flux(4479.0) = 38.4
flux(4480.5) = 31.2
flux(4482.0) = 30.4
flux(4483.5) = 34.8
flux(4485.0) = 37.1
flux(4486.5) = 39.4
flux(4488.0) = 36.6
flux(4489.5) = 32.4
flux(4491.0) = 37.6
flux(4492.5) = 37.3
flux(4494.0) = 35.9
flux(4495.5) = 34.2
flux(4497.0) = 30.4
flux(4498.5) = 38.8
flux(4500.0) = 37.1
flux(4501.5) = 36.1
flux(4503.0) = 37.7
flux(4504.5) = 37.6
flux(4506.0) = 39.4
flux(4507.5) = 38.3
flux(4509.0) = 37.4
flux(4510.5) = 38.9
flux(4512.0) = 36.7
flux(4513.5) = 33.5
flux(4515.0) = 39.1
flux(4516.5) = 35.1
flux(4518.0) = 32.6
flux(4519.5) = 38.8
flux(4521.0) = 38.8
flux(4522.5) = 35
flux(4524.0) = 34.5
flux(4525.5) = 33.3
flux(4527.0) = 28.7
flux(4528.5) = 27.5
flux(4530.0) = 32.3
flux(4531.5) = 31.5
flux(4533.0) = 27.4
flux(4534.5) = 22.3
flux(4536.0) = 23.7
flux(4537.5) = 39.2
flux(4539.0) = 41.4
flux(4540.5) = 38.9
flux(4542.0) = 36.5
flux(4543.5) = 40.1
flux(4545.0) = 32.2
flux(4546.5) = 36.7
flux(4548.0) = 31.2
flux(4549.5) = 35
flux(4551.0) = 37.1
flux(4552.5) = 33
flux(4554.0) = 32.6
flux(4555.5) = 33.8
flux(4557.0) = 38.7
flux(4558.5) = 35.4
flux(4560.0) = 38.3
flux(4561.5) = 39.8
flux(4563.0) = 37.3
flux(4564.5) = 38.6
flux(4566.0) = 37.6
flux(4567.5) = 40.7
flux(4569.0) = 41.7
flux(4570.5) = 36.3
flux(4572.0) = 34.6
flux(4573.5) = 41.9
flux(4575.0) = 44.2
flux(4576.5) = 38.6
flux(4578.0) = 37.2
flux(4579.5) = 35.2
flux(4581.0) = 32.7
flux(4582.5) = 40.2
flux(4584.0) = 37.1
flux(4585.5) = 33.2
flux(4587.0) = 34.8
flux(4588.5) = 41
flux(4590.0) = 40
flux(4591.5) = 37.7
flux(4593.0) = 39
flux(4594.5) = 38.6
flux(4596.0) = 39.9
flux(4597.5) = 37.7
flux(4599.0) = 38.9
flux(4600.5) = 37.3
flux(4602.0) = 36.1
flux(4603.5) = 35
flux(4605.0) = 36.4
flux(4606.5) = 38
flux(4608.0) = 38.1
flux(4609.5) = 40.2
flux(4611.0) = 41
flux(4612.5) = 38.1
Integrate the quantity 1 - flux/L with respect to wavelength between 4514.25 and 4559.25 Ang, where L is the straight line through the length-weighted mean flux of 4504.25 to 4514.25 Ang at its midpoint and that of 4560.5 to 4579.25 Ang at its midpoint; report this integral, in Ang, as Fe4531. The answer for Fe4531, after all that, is 4.7 Ang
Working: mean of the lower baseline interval 37.4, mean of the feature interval 34.1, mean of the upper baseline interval 38.9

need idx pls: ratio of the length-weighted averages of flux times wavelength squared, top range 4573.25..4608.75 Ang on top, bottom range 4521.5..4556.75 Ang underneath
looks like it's 1.16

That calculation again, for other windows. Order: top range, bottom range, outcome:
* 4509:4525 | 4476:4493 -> 1.03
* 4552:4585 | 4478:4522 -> 1.07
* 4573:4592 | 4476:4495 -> 1.11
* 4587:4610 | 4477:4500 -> 1.13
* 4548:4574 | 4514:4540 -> 1.14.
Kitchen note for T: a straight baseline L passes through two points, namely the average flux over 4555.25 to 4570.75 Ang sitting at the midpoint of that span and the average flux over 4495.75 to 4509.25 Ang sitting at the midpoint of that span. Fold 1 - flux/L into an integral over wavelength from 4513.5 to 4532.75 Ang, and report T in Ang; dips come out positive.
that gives 1.8 Ang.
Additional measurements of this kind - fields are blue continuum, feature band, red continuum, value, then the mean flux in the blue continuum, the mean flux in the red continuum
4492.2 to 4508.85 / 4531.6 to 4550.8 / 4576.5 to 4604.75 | 1.7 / 36.6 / 37.3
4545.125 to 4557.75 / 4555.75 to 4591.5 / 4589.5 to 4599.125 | -1.2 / 34.6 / 38.8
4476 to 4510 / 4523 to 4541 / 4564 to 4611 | 2.6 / 36.2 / 38.1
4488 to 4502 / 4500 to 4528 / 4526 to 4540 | -2.5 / 35.6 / 30.6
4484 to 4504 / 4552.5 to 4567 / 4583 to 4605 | 0.1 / 36.2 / 37.6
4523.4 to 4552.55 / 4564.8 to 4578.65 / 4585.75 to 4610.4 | -1.3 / 33.1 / 38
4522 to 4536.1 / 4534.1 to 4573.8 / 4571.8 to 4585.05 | -2.6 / 29.8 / 38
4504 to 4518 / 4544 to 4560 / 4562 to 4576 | 1.6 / 37.1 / 39.2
